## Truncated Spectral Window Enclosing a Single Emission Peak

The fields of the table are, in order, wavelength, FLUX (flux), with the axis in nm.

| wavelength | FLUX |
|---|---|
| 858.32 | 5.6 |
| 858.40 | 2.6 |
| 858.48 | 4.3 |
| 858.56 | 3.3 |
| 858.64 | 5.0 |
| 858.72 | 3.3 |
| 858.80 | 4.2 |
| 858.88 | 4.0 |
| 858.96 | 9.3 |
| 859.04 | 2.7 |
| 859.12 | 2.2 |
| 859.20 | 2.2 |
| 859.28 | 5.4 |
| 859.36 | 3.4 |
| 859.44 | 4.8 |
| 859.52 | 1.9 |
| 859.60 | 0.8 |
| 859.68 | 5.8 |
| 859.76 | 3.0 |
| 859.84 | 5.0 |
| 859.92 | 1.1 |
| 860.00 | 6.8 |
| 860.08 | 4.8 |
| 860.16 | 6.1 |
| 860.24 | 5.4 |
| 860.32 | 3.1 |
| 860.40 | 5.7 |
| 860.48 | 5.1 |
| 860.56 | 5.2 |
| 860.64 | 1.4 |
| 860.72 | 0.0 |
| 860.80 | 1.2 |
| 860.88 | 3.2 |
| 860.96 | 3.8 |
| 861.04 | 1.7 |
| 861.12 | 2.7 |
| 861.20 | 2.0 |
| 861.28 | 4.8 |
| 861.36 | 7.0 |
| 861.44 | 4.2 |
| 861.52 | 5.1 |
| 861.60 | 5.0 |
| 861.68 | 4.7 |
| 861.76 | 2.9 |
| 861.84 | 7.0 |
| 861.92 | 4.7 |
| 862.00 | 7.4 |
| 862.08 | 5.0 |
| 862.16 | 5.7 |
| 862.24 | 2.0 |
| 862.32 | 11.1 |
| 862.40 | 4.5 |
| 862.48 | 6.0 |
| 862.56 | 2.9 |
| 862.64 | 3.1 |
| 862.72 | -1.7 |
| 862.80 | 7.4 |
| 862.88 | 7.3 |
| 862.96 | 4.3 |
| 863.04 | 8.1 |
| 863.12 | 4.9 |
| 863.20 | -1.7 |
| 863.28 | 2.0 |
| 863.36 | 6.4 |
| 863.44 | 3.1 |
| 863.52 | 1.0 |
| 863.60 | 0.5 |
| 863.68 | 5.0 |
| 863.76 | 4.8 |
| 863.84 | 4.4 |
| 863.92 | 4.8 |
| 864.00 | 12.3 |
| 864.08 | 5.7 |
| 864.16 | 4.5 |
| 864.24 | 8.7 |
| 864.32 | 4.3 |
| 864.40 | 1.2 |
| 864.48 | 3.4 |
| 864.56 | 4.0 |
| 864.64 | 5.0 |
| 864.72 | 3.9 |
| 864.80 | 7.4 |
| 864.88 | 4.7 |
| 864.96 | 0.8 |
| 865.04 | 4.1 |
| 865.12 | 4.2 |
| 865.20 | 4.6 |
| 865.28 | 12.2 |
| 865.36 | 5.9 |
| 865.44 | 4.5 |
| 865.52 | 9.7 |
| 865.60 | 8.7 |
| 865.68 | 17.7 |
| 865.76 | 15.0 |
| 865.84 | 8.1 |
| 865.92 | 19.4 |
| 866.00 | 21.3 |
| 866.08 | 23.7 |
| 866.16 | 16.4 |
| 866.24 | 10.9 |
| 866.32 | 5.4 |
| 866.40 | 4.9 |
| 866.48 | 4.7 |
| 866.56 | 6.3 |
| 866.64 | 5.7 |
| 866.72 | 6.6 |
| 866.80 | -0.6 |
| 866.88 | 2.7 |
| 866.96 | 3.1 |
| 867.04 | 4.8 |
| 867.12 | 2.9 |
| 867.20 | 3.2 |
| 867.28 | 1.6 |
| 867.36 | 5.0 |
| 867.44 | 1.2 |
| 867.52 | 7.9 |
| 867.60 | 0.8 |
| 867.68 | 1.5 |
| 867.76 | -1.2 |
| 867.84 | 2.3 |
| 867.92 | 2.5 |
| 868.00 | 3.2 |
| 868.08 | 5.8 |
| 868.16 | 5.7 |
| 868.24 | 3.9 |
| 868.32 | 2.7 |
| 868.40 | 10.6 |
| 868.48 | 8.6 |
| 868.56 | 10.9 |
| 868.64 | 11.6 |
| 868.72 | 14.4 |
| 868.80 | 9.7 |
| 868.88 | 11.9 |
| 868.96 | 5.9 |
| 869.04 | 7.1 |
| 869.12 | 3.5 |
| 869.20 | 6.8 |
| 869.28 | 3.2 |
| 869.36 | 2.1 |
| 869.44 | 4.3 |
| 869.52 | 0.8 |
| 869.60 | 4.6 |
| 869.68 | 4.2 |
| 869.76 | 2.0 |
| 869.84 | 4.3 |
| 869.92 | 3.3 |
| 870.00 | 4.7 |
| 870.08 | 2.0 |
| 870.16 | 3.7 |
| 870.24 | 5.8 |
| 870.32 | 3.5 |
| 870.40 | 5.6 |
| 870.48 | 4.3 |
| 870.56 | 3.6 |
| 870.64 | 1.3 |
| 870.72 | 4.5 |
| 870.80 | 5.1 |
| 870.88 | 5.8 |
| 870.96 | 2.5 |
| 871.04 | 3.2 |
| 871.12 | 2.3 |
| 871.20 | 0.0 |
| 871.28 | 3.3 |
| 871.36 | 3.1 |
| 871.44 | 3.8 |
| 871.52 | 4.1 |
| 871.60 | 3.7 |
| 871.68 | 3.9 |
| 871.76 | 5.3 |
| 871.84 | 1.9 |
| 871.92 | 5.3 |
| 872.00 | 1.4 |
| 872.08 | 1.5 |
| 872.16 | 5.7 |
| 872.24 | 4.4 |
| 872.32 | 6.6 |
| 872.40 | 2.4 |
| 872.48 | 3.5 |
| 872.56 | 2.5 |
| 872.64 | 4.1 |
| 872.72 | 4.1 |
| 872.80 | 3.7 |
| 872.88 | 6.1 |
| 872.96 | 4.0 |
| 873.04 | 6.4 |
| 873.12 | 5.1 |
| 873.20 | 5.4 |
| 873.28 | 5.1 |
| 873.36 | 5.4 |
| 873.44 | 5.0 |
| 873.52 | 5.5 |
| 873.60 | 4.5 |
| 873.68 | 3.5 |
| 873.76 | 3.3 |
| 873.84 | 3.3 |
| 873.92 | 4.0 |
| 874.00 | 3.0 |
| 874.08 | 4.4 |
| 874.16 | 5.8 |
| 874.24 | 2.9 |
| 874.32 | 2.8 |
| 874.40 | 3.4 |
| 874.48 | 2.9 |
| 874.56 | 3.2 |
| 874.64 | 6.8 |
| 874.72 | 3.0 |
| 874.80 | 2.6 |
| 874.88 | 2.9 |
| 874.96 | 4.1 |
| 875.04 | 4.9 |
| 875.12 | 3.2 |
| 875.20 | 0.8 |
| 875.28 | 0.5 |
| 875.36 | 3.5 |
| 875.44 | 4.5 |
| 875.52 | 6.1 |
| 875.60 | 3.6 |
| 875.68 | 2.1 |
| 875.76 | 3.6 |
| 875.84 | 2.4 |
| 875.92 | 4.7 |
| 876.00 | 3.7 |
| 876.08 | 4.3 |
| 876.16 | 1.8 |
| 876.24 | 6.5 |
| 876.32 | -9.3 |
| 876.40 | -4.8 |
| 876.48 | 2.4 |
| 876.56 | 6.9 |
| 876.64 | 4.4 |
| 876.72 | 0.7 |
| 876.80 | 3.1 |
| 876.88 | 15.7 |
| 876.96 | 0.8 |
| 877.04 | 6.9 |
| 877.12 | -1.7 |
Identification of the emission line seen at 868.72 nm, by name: [N II] 6583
